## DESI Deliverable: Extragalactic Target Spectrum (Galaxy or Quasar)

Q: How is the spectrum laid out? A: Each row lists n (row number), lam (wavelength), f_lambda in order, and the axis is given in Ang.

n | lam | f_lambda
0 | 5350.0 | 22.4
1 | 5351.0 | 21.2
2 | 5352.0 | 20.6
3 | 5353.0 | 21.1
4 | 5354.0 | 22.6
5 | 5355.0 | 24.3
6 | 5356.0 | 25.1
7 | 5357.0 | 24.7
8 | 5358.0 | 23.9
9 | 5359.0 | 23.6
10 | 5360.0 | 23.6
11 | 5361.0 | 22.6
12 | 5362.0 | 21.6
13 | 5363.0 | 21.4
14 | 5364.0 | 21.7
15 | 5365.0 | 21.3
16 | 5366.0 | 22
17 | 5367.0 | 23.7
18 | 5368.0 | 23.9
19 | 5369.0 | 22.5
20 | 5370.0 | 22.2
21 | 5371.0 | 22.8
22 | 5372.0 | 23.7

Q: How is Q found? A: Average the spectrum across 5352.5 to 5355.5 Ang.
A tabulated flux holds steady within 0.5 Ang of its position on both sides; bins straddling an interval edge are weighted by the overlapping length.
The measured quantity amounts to 22.7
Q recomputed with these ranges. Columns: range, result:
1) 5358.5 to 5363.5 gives 22.6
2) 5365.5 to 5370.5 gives 22.9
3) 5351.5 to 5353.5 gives 20.9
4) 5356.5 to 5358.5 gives 24.3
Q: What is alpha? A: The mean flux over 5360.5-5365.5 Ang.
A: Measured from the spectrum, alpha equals 21.7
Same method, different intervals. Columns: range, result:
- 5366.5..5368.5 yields 23.8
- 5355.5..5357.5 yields 24.9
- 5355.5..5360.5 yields 24.2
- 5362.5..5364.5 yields 21.5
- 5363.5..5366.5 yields 21.7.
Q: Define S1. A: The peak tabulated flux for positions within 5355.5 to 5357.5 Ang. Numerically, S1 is 25.1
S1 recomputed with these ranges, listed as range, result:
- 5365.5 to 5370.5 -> 23.9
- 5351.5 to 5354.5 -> 22.6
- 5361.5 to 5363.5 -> 21.6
